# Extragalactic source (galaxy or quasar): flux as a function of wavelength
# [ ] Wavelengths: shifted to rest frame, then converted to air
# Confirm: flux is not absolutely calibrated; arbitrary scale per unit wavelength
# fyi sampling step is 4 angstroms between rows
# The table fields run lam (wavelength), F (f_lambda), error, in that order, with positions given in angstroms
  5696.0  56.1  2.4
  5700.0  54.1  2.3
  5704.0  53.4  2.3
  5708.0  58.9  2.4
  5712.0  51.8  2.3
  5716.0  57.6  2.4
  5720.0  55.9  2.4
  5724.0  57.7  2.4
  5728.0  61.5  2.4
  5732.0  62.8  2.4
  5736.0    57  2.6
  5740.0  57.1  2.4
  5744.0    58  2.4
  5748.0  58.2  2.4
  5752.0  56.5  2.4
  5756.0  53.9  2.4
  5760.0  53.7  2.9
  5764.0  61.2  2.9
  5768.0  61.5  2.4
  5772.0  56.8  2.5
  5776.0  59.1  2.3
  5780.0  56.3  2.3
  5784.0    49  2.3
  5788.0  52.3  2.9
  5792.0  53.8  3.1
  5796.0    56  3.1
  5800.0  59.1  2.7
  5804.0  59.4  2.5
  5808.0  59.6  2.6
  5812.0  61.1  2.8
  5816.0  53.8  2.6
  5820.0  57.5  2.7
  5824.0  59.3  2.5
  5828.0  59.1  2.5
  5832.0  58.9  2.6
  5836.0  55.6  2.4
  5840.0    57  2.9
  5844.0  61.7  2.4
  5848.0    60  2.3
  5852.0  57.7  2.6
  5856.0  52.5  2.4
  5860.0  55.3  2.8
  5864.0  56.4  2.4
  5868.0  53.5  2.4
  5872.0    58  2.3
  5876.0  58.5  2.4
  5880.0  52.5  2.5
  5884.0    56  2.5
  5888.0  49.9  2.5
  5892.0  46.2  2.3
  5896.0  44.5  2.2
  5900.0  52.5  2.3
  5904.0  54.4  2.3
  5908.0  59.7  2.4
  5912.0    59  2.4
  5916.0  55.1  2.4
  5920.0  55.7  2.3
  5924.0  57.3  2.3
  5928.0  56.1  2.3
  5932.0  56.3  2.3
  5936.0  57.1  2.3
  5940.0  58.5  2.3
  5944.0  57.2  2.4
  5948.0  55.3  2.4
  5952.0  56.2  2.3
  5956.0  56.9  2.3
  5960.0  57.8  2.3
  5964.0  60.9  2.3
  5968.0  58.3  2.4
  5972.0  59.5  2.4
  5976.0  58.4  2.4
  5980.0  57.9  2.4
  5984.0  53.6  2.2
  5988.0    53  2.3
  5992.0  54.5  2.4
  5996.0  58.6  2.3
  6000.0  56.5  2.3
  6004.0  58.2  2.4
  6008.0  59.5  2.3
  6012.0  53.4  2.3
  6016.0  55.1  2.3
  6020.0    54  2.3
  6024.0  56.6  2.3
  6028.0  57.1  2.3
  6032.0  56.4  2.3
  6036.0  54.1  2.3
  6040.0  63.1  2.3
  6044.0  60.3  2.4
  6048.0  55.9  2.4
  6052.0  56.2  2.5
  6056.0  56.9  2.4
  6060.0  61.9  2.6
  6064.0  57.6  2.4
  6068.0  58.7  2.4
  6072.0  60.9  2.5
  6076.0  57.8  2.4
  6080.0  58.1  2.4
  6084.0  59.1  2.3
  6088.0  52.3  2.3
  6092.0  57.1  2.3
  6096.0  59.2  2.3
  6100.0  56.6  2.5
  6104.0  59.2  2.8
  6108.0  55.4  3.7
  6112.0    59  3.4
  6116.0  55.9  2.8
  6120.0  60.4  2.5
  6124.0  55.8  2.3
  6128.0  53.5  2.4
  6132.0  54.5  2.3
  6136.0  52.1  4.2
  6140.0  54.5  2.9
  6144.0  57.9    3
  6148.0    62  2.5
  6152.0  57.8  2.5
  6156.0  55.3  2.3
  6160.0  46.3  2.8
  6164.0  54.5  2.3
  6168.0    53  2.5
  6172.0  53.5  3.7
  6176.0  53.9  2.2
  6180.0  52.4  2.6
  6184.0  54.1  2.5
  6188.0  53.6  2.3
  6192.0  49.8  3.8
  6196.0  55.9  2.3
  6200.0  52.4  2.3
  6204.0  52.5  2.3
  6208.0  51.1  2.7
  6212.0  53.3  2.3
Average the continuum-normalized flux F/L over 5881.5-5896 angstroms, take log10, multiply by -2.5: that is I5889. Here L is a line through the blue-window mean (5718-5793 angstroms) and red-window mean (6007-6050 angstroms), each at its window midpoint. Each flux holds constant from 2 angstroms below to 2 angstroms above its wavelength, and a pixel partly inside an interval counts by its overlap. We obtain 0.14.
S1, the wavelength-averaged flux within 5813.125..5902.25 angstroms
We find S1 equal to 55.3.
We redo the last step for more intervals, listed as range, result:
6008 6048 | 56.8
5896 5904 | 51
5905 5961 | 57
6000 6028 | 56.2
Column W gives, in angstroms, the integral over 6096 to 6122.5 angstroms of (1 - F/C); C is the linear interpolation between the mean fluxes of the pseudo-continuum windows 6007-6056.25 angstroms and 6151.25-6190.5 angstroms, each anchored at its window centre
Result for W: -1.5 angstroms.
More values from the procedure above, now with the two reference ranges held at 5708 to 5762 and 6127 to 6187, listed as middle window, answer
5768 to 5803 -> 0.6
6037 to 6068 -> -2.1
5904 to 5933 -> -0.5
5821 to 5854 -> -1.3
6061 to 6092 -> -1.7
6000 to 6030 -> -0.5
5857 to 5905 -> 2.6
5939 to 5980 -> -1.6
